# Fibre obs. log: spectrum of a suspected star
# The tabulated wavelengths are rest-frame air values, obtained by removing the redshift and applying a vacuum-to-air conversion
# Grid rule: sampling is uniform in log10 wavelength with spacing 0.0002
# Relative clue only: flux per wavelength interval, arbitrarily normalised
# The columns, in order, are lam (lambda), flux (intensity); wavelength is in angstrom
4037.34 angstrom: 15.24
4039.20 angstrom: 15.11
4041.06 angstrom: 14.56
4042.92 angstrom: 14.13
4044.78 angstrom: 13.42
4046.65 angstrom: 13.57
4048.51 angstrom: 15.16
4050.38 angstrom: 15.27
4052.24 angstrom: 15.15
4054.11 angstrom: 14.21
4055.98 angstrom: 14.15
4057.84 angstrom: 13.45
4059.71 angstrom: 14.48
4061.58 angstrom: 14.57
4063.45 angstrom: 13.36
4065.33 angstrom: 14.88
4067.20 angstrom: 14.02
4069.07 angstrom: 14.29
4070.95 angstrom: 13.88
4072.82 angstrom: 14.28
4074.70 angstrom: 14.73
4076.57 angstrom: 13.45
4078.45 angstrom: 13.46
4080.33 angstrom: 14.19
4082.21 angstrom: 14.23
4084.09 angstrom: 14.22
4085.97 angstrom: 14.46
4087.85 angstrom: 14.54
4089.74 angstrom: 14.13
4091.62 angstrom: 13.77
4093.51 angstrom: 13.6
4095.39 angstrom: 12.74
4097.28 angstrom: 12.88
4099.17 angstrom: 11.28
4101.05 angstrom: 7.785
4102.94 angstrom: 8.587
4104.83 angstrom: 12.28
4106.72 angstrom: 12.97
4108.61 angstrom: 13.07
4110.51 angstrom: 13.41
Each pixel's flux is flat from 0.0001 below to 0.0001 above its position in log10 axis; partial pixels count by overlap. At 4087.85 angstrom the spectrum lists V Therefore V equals 14.54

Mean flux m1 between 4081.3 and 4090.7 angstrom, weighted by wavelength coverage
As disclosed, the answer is 14.3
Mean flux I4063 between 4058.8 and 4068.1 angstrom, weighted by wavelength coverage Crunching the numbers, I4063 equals 14.3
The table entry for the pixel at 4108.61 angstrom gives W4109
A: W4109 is 13.07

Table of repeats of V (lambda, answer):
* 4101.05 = 7.785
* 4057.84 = 13.45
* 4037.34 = 15.24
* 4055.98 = 14.15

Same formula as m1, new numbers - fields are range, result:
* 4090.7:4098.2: 13.2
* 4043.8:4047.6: 13.5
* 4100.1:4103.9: 8.23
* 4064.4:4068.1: 14.5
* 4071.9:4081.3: 14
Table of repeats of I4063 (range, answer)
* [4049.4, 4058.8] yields 14.5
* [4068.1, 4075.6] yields 14.3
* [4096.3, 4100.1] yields 12.1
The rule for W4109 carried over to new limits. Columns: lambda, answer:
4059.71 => 14.48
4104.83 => 12.28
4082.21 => 14.23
